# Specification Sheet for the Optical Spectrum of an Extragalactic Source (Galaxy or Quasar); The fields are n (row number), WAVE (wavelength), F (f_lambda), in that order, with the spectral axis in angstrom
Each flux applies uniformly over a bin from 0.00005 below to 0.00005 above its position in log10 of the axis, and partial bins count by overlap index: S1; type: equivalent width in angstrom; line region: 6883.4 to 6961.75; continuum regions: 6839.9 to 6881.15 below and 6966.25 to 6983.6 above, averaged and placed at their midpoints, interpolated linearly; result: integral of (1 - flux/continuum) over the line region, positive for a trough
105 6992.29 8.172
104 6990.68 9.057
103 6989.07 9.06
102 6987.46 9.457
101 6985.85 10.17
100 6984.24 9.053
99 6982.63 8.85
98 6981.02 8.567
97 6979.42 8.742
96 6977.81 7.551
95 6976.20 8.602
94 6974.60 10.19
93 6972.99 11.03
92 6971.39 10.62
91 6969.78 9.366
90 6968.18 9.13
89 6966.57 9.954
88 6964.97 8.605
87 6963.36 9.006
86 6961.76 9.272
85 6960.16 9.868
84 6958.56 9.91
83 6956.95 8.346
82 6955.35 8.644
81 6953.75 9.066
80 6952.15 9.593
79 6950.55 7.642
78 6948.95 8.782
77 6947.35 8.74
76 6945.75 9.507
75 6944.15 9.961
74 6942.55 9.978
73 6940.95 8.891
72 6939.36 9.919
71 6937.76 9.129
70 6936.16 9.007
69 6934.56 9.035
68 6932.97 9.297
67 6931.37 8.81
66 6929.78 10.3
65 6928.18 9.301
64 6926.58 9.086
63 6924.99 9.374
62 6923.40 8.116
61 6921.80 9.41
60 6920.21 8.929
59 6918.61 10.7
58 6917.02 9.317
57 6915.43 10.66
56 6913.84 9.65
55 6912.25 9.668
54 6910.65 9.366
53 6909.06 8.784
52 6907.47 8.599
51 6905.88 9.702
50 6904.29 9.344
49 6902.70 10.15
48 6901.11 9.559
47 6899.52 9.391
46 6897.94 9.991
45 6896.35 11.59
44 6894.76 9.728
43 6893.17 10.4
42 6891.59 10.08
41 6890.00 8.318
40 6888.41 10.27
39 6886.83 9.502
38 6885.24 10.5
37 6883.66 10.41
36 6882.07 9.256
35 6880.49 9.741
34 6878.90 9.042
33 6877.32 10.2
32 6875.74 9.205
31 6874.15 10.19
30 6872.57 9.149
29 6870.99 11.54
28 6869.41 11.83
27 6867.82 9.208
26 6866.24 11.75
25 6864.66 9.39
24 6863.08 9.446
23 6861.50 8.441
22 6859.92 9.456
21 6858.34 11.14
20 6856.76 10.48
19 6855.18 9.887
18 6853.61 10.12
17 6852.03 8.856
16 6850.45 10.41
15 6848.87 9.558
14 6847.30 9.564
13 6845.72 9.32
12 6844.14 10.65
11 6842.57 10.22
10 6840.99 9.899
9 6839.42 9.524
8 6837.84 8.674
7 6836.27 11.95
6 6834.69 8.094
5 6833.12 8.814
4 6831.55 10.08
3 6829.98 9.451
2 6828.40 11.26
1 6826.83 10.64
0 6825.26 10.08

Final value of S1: 1.1 angstrom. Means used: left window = 9.95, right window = 9.31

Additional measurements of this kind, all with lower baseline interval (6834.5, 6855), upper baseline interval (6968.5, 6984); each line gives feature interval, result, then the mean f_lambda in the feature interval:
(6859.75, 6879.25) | -0.48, 9.95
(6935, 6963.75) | 0.60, 9.18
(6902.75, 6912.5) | 0.27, 9.28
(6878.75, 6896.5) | -0.44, 9.87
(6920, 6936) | 0.50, 9.17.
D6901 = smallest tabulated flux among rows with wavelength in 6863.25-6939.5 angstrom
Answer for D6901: 8.116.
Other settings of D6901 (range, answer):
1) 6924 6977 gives 7.642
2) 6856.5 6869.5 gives 8.441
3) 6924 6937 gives 8.81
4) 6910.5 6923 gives 8.929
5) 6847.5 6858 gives 8.856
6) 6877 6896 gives 8.318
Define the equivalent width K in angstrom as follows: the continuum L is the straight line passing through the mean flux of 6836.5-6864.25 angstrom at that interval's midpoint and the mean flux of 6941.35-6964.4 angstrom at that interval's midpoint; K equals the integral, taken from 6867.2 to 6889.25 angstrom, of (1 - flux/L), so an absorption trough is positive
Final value -0.9 angstrom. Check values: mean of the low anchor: 9.78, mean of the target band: 10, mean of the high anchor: 9.15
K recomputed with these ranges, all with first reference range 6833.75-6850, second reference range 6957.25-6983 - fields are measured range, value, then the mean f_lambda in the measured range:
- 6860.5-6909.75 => -1.2 angstrom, 9.83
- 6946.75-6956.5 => 0.7 angstrom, 8.73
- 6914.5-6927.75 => 0.1 angstrom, 9.45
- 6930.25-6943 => 0.2 angstrom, 9.27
